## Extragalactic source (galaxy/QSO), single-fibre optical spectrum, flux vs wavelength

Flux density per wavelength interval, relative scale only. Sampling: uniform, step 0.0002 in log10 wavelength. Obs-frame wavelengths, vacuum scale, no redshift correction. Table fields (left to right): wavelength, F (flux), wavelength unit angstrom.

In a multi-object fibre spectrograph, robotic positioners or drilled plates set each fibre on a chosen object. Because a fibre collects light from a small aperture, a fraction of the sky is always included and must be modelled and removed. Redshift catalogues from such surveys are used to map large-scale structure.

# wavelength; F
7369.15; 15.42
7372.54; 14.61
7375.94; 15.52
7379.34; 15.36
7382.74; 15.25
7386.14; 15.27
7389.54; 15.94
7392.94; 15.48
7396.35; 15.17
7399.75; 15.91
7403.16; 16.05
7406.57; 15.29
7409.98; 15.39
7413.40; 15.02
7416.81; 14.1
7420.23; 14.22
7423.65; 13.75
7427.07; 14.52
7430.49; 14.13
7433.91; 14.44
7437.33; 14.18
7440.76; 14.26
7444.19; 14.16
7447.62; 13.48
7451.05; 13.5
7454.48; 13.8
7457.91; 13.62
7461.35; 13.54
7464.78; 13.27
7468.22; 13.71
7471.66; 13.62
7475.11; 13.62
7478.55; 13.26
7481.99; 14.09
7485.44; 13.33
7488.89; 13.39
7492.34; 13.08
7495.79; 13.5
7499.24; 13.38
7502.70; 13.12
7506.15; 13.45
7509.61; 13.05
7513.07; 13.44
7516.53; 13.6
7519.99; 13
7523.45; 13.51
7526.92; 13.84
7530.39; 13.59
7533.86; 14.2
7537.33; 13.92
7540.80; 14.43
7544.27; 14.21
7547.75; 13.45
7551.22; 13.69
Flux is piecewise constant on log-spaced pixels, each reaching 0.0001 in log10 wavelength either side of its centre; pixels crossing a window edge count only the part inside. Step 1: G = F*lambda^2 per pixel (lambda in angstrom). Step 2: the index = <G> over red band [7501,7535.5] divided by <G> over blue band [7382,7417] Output 0.90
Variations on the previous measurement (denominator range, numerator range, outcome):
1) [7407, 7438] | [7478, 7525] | 0.94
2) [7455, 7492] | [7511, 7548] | 1.03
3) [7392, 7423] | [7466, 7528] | 0.91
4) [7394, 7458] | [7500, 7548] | 0.96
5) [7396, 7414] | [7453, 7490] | 0.89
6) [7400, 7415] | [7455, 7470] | 0.89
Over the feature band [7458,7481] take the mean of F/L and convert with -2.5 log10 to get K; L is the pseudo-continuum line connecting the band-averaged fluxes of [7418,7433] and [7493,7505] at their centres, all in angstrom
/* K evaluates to 0.01 mag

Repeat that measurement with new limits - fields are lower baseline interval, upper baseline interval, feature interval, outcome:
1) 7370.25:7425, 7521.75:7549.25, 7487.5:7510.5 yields 0.07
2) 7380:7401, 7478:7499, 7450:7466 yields 0.04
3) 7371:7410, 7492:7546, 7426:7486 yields 0.05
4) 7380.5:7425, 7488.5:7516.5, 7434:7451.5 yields 0.03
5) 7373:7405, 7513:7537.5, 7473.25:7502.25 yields 0.06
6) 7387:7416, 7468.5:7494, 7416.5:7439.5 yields 0.05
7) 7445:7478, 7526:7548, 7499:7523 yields 0.04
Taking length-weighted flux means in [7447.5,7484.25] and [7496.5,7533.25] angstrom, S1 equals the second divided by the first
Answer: 0.99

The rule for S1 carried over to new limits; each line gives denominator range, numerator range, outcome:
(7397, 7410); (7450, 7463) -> 0.87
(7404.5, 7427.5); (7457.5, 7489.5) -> 0.93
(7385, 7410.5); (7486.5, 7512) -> 0.85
